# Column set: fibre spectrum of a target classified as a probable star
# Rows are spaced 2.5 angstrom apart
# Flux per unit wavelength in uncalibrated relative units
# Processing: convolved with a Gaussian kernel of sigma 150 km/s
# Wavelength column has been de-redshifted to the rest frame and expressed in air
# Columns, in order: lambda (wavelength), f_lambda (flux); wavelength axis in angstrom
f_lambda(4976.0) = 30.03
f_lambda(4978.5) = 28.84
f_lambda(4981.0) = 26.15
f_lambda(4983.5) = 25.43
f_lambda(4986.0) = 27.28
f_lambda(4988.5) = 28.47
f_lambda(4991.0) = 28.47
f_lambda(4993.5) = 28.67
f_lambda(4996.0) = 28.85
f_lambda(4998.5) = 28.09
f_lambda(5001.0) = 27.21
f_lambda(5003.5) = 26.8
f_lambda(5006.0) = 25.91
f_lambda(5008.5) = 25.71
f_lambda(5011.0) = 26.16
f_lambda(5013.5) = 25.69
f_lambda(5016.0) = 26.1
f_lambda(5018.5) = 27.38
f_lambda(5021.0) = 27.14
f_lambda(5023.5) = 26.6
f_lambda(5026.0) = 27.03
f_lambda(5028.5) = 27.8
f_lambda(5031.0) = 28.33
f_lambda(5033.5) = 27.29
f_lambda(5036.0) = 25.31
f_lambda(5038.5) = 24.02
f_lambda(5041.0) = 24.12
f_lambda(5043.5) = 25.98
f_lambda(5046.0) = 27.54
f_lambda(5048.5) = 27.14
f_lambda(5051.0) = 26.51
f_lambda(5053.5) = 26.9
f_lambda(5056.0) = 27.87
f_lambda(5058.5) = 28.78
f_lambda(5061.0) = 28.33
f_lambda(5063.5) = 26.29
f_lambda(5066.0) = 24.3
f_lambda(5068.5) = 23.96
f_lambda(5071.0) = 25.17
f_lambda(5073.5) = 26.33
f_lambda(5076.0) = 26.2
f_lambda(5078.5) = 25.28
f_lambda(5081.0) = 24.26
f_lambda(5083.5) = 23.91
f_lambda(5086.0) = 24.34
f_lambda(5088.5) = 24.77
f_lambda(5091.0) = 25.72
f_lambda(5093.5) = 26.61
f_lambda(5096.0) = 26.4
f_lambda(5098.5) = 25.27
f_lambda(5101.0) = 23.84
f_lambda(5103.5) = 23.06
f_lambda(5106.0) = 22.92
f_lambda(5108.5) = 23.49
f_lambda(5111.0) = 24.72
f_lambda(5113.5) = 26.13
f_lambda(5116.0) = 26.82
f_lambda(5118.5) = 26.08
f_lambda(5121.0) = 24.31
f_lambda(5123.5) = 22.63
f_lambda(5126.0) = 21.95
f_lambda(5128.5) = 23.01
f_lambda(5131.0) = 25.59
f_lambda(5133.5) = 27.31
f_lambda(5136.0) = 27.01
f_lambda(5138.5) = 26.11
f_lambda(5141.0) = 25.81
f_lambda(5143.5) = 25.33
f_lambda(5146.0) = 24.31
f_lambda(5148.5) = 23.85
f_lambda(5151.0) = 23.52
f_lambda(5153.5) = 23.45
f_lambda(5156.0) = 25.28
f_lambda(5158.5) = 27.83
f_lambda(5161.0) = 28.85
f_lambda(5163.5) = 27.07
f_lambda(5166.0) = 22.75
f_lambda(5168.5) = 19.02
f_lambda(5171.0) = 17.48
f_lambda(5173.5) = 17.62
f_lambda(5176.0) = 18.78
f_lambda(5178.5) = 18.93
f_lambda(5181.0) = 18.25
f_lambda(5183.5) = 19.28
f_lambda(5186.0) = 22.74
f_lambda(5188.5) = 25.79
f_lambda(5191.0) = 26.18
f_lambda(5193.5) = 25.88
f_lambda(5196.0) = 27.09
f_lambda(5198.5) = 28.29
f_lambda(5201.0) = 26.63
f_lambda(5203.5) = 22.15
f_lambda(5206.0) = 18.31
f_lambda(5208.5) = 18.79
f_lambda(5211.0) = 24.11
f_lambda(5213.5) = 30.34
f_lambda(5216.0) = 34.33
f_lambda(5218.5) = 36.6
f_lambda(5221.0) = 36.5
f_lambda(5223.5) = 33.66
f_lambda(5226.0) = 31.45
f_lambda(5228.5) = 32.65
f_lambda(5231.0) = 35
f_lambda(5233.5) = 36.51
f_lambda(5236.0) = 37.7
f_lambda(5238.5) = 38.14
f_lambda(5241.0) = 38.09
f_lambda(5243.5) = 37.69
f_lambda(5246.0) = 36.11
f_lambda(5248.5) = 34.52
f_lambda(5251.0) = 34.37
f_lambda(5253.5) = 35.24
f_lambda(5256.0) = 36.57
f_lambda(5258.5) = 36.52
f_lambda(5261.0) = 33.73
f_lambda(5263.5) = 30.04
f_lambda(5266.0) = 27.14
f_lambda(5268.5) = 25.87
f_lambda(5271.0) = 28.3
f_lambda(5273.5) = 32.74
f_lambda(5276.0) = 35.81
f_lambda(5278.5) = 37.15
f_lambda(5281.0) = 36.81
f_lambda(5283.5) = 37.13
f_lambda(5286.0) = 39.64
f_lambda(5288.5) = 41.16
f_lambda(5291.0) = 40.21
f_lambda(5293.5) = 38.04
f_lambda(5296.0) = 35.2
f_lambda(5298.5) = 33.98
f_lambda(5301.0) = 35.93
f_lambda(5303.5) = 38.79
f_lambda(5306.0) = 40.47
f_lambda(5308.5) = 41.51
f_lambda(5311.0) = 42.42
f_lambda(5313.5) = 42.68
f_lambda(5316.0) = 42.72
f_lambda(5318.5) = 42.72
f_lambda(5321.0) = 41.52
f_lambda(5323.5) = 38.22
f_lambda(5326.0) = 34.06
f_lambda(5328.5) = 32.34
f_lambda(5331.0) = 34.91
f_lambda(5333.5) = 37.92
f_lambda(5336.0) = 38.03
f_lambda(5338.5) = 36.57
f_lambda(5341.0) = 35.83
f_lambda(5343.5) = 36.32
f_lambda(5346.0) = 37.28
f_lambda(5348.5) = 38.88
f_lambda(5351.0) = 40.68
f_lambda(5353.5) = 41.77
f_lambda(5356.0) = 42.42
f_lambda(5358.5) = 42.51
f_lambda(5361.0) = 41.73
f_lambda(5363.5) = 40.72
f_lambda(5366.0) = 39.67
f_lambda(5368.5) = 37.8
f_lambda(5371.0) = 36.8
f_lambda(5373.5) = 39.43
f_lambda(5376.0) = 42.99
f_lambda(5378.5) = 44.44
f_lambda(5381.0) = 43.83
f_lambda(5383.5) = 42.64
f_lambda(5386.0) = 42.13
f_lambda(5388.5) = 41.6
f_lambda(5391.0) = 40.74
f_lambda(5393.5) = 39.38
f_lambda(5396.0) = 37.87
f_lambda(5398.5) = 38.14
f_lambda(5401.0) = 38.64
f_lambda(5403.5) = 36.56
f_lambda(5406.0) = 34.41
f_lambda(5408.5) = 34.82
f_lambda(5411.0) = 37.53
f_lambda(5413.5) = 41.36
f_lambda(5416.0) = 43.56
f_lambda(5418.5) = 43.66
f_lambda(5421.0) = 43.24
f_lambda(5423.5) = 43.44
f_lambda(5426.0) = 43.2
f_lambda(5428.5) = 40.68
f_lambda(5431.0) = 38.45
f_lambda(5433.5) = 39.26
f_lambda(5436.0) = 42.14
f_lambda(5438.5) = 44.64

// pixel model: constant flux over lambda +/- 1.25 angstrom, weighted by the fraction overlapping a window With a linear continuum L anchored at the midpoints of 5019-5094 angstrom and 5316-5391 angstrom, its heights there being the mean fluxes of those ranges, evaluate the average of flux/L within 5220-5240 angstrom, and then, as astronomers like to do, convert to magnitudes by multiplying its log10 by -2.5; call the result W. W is -0.038 mag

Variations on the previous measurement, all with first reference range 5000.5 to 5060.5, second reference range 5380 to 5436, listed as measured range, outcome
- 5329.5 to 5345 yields 0.03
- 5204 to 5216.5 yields 0.33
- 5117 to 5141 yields 0.21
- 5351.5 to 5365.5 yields -0.09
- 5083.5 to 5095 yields 0.14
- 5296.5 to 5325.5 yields -0.09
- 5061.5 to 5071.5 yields 0.11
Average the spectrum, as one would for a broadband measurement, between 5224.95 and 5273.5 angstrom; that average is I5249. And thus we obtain 34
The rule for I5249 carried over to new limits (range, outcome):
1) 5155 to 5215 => 23.3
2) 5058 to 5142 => 25.2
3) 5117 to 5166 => 25.2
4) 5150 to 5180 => 22.5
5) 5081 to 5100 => 25.2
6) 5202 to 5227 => 28.6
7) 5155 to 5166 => 26.8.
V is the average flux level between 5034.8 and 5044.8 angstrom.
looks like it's 24.9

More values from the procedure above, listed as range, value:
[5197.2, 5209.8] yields 22.9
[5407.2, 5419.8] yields 40.2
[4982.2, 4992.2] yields 27.4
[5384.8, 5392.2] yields 41.5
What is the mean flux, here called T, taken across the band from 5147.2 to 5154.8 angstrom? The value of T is 23.6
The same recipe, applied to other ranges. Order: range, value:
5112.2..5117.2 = 26.5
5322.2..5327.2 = 36.2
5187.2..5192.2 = 26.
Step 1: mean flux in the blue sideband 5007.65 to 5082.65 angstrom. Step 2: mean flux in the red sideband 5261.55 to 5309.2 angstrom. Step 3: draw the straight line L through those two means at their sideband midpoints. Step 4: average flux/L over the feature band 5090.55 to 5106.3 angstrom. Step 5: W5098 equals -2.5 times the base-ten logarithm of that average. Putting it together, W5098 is 0.14 mag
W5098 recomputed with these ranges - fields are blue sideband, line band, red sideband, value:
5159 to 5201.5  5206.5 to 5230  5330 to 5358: -0.15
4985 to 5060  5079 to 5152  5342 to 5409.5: 0.22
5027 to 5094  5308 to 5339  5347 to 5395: -0.01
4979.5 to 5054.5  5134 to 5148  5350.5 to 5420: 0.22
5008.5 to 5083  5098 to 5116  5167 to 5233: 0.07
